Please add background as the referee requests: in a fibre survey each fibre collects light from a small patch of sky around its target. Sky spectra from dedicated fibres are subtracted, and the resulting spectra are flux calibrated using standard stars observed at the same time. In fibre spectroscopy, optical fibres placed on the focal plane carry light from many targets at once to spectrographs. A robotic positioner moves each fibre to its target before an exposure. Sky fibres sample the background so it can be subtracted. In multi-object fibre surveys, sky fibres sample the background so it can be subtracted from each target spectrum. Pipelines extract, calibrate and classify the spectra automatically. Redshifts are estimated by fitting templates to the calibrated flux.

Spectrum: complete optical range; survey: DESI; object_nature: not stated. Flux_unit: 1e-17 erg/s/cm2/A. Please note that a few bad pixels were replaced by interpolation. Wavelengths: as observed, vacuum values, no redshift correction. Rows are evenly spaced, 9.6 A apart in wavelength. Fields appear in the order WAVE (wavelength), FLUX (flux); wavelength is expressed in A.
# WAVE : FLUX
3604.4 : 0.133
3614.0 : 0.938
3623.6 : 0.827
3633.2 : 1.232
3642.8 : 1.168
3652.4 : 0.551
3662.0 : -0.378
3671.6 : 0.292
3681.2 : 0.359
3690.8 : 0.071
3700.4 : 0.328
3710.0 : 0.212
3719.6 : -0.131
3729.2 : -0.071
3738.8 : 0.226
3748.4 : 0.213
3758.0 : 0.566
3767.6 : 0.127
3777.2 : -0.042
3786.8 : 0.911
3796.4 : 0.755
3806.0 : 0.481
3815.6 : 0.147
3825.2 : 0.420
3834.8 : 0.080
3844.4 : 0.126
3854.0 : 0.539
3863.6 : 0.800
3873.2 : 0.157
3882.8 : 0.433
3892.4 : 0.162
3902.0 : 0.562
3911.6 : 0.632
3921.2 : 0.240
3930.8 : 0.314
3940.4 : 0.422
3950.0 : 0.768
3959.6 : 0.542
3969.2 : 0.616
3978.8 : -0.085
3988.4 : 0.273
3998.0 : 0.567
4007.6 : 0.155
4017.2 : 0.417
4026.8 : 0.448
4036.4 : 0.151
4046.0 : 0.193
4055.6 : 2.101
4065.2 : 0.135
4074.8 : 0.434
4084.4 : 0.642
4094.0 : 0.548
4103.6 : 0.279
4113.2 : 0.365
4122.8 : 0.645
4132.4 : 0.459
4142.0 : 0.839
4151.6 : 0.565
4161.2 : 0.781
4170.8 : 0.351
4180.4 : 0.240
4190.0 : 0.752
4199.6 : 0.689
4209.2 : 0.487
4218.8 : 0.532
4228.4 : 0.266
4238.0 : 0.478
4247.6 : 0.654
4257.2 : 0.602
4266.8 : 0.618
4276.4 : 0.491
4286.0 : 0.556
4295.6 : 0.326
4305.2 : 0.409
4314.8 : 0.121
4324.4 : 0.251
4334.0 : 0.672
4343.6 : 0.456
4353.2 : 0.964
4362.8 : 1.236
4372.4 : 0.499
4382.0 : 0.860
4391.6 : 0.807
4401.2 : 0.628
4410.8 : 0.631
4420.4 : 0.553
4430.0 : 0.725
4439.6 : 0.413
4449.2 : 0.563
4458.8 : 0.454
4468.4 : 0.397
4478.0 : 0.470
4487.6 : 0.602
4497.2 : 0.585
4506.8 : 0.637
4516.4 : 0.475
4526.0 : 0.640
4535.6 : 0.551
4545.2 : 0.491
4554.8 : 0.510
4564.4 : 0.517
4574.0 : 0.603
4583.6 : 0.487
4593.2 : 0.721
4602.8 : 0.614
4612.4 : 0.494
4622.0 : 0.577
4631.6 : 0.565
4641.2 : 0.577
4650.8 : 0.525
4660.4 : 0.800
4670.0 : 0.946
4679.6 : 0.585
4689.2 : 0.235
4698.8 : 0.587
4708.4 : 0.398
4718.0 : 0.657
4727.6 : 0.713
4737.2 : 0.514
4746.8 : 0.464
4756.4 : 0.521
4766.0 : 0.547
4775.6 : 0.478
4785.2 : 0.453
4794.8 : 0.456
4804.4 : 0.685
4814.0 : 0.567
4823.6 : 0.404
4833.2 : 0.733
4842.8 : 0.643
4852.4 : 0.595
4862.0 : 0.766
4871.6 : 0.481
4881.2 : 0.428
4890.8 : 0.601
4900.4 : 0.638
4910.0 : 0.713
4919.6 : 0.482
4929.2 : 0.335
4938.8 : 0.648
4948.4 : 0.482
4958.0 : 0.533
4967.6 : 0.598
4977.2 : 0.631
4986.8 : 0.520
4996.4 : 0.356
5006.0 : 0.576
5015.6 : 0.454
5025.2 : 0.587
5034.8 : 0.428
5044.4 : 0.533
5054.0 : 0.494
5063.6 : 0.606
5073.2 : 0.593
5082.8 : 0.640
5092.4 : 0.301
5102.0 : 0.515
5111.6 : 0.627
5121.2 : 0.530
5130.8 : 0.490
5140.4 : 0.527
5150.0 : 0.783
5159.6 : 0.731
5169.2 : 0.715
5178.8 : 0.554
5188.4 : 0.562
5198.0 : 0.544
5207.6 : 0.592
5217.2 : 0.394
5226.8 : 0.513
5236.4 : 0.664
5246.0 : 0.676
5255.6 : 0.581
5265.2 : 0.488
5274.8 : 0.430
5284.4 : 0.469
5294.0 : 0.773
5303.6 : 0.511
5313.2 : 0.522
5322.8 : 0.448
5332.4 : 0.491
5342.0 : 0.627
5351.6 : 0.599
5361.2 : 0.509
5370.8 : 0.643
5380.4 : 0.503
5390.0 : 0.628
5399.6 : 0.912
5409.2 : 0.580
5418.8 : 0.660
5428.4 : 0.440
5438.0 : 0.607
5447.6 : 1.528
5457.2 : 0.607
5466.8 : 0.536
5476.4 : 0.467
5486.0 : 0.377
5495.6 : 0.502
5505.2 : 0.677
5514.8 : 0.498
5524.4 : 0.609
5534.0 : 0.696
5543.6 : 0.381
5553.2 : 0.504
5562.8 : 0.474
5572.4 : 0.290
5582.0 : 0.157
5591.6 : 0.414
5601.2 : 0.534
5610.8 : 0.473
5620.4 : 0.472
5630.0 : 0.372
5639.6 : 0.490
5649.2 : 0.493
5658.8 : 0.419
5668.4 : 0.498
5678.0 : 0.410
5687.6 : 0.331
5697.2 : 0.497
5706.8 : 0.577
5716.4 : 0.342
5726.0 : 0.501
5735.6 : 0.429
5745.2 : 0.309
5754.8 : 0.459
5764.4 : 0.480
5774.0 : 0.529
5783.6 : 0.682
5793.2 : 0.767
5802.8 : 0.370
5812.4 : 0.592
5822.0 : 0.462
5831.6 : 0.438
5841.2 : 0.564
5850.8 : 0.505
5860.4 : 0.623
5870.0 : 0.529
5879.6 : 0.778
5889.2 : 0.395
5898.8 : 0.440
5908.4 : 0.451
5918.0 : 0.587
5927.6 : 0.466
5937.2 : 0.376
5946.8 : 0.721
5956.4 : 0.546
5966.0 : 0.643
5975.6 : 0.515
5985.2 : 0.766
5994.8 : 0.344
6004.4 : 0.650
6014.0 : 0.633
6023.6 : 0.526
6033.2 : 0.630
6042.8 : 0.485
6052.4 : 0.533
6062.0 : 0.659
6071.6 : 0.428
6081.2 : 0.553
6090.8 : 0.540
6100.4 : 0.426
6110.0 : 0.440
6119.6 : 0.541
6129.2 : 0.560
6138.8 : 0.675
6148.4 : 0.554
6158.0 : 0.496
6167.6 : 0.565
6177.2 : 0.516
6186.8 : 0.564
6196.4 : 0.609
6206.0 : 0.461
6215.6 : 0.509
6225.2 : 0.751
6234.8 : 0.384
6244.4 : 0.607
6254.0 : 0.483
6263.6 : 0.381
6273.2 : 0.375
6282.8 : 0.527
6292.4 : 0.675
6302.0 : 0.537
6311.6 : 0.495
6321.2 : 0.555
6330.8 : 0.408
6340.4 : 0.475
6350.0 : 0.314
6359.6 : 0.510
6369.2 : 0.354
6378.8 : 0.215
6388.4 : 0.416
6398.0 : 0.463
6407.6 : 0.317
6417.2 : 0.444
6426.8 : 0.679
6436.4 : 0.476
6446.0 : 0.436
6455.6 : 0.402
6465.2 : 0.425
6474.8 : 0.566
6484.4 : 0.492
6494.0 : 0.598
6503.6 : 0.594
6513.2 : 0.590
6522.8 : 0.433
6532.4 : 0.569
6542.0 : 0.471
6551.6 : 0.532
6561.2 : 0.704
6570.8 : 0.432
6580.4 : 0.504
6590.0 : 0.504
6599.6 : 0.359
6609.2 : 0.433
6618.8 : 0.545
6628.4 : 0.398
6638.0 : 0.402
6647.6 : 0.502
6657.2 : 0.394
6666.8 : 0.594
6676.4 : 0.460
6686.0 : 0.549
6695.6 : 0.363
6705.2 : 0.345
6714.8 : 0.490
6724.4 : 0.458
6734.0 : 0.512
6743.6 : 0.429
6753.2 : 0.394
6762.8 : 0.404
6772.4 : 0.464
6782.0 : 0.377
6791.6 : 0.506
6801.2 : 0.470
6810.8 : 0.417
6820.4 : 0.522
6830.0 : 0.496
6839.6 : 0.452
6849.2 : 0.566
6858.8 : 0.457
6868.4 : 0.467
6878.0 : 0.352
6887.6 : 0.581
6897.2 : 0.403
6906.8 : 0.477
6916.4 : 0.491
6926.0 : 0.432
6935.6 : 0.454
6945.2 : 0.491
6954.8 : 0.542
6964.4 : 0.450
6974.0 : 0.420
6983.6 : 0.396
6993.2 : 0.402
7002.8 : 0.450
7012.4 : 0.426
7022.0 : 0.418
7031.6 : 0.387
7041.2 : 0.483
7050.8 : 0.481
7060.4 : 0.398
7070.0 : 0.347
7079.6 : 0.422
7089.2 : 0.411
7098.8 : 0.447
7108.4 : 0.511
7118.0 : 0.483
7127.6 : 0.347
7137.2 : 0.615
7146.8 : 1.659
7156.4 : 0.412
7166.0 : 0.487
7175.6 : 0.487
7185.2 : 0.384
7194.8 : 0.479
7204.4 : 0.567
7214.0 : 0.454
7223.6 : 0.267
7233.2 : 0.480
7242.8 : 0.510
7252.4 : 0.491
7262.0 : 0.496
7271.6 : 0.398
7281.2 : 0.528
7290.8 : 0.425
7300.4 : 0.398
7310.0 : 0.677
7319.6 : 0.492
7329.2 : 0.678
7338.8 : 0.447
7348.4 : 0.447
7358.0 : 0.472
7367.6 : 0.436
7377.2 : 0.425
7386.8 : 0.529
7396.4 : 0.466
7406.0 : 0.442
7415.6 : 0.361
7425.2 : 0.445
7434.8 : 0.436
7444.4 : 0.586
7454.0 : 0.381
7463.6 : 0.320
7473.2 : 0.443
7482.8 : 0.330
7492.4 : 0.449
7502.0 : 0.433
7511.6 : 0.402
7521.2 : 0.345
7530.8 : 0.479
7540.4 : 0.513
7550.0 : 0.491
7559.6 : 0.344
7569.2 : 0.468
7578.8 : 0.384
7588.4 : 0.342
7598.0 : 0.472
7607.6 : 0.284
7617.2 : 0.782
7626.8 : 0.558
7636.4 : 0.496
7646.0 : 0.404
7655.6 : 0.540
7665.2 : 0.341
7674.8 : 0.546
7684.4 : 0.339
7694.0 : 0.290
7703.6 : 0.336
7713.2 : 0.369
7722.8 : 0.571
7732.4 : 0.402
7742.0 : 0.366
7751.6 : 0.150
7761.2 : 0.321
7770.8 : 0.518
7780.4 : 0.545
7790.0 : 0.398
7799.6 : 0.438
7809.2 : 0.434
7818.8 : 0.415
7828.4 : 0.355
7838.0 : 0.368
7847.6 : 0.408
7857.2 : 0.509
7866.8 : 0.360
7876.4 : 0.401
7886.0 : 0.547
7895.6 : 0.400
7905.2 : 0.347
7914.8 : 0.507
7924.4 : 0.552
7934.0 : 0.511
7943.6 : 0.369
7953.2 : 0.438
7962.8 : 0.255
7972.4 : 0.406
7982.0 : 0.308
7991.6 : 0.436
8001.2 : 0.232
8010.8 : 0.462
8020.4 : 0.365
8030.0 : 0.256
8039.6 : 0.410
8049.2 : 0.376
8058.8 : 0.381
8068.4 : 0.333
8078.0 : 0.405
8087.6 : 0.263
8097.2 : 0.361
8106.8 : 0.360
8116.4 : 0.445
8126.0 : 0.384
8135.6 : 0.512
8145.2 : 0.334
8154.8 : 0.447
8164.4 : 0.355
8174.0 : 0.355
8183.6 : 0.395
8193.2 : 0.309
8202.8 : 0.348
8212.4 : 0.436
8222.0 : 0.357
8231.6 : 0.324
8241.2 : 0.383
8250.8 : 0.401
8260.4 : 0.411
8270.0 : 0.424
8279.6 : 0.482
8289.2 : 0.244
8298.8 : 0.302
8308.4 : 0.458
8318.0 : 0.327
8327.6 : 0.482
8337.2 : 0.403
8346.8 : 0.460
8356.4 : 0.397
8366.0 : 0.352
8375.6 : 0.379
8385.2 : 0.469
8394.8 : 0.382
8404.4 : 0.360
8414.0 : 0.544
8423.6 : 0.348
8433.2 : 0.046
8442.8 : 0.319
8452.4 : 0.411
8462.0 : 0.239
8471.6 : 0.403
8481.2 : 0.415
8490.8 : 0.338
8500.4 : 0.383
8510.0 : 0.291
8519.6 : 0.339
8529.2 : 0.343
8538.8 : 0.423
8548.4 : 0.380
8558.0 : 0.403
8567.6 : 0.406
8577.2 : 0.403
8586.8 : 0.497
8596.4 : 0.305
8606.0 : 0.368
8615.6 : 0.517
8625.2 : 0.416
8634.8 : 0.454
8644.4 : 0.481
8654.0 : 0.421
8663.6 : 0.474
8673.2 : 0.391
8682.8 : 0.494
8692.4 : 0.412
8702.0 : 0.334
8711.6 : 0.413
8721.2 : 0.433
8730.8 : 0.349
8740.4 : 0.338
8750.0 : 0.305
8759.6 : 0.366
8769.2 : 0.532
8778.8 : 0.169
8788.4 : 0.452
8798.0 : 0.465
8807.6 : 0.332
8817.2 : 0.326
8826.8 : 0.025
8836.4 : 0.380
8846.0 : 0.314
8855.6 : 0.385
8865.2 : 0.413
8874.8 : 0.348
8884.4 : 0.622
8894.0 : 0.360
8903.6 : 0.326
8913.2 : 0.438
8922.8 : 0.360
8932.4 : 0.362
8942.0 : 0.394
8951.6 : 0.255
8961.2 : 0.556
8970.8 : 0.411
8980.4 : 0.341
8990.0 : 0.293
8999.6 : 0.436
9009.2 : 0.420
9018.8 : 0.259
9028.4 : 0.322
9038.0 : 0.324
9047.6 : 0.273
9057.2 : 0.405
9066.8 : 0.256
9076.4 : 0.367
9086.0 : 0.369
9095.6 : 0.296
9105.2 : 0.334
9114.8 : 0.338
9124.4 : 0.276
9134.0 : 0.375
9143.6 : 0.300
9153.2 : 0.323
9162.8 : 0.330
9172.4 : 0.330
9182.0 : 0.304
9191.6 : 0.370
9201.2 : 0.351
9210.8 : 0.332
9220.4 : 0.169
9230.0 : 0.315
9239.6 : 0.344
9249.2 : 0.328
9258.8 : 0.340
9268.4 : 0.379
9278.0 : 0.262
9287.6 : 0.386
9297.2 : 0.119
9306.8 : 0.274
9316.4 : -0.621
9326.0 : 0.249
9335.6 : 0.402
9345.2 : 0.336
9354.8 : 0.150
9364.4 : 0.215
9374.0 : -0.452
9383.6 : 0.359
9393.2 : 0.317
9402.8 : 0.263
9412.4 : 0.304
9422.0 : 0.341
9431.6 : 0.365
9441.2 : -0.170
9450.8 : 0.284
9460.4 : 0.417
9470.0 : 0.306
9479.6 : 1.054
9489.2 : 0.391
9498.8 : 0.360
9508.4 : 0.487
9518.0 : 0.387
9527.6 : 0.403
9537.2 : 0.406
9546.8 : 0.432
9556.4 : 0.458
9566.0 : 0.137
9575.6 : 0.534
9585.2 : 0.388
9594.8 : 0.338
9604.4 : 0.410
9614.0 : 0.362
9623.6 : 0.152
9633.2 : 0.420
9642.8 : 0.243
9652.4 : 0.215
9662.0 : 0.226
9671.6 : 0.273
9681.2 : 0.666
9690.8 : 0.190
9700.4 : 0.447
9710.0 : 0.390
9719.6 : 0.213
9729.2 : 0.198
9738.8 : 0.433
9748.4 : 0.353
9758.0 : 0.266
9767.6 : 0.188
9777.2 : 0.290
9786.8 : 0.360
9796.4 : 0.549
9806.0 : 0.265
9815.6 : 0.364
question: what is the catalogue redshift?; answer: 0.09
